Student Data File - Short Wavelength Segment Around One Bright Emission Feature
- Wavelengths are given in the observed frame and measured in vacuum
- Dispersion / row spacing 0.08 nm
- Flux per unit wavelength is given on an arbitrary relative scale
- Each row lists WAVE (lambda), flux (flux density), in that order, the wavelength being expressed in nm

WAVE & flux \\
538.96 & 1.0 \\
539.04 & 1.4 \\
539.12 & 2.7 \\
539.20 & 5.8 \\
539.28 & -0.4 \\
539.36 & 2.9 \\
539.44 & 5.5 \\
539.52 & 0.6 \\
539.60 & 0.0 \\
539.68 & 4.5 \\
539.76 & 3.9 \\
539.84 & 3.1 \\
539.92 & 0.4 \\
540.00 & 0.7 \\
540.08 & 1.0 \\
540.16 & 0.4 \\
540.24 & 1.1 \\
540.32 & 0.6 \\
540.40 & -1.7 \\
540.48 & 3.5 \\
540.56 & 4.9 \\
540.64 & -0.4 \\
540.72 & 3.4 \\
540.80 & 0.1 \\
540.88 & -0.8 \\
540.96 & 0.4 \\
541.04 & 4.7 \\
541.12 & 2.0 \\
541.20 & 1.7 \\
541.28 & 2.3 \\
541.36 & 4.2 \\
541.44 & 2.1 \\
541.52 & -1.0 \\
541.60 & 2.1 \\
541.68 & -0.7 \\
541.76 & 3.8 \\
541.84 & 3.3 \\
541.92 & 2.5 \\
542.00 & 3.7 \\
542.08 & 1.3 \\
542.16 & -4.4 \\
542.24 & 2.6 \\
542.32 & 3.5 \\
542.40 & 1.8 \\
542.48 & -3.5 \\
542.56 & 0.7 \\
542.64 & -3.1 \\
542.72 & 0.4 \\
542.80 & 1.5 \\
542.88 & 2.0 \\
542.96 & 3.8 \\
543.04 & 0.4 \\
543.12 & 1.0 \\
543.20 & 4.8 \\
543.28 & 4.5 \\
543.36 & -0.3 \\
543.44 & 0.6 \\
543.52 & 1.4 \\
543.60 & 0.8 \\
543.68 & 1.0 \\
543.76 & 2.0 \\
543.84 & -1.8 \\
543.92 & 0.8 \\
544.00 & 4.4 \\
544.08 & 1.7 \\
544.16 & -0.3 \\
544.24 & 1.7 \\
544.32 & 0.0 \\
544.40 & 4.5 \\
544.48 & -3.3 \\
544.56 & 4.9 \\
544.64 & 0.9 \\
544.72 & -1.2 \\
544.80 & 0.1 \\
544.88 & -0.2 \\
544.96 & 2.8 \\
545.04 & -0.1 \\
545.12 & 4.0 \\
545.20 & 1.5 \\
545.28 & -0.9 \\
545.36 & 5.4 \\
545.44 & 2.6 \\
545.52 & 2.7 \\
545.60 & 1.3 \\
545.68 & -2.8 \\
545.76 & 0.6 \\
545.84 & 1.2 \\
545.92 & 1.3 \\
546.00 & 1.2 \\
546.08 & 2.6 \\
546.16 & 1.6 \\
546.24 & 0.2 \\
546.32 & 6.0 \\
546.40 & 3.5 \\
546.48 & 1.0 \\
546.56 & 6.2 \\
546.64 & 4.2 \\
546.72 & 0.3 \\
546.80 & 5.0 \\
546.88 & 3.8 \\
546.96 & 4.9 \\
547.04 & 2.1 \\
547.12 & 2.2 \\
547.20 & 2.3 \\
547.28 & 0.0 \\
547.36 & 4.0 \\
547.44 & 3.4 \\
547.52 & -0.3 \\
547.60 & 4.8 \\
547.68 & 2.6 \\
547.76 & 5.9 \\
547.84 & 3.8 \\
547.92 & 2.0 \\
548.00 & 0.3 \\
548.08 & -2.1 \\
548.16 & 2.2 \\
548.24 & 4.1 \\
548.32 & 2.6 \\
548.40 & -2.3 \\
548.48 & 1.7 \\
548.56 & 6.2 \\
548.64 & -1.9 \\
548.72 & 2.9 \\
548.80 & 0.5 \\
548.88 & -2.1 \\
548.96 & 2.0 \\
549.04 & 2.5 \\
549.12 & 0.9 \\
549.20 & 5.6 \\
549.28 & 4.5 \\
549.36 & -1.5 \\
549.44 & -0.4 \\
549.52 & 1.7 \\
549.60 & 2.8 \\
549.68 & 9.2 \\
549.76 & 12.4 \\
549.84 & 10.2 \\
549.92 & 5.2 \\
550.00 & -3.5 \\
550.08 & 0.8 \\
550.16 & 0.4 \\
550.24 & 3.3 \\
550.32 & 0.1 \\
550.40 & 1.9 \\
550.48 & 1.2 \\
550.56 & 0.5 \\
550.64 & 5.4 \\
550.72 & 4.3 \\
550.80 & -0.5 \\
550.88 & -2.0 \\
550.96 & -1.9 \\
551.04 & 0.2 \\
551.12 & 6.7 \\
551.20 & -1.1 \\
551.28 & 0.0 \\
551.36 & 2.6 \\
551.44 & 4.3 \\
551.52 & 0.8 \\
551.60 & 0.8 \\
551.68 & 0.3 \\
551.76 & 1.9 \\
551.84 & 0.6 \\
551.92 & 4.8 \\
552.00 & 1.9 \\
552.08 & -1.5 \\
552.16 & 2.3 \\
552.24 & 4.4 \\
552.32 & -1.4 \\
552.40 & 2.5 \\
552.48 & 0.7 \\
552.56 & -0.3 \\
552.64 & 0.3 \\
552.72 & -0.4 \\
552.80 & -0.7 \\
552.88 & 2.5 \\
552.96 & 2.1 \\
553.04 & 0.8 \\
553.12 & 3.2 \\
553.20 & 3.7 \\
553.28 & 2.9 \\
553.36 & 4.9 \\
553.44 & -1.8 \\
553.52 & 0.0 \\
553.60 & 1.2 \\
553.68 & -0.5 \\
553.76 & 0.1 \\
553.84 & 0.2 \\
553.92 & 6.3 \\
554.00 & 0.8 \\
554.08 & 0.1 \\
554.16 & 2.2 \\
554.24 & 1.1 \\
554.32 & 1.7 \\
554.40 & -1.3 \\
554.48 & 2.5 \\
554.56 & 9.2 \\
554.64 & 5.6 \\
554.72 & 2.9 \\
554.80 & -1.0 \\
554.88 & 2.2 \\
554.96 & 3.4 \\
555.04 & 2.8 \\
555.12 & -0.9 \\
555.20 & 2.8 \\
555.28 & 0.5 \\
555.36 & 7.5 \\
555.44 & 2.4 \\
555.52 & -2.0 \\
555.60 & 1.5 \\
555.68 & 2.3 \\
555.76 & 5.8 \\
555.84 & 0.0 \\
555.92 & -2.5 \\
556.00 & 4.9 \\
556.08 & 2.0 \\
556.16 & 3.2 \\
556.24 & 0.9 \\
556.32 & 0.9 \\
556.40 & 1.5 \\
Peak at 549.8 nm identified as H-beta 4861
